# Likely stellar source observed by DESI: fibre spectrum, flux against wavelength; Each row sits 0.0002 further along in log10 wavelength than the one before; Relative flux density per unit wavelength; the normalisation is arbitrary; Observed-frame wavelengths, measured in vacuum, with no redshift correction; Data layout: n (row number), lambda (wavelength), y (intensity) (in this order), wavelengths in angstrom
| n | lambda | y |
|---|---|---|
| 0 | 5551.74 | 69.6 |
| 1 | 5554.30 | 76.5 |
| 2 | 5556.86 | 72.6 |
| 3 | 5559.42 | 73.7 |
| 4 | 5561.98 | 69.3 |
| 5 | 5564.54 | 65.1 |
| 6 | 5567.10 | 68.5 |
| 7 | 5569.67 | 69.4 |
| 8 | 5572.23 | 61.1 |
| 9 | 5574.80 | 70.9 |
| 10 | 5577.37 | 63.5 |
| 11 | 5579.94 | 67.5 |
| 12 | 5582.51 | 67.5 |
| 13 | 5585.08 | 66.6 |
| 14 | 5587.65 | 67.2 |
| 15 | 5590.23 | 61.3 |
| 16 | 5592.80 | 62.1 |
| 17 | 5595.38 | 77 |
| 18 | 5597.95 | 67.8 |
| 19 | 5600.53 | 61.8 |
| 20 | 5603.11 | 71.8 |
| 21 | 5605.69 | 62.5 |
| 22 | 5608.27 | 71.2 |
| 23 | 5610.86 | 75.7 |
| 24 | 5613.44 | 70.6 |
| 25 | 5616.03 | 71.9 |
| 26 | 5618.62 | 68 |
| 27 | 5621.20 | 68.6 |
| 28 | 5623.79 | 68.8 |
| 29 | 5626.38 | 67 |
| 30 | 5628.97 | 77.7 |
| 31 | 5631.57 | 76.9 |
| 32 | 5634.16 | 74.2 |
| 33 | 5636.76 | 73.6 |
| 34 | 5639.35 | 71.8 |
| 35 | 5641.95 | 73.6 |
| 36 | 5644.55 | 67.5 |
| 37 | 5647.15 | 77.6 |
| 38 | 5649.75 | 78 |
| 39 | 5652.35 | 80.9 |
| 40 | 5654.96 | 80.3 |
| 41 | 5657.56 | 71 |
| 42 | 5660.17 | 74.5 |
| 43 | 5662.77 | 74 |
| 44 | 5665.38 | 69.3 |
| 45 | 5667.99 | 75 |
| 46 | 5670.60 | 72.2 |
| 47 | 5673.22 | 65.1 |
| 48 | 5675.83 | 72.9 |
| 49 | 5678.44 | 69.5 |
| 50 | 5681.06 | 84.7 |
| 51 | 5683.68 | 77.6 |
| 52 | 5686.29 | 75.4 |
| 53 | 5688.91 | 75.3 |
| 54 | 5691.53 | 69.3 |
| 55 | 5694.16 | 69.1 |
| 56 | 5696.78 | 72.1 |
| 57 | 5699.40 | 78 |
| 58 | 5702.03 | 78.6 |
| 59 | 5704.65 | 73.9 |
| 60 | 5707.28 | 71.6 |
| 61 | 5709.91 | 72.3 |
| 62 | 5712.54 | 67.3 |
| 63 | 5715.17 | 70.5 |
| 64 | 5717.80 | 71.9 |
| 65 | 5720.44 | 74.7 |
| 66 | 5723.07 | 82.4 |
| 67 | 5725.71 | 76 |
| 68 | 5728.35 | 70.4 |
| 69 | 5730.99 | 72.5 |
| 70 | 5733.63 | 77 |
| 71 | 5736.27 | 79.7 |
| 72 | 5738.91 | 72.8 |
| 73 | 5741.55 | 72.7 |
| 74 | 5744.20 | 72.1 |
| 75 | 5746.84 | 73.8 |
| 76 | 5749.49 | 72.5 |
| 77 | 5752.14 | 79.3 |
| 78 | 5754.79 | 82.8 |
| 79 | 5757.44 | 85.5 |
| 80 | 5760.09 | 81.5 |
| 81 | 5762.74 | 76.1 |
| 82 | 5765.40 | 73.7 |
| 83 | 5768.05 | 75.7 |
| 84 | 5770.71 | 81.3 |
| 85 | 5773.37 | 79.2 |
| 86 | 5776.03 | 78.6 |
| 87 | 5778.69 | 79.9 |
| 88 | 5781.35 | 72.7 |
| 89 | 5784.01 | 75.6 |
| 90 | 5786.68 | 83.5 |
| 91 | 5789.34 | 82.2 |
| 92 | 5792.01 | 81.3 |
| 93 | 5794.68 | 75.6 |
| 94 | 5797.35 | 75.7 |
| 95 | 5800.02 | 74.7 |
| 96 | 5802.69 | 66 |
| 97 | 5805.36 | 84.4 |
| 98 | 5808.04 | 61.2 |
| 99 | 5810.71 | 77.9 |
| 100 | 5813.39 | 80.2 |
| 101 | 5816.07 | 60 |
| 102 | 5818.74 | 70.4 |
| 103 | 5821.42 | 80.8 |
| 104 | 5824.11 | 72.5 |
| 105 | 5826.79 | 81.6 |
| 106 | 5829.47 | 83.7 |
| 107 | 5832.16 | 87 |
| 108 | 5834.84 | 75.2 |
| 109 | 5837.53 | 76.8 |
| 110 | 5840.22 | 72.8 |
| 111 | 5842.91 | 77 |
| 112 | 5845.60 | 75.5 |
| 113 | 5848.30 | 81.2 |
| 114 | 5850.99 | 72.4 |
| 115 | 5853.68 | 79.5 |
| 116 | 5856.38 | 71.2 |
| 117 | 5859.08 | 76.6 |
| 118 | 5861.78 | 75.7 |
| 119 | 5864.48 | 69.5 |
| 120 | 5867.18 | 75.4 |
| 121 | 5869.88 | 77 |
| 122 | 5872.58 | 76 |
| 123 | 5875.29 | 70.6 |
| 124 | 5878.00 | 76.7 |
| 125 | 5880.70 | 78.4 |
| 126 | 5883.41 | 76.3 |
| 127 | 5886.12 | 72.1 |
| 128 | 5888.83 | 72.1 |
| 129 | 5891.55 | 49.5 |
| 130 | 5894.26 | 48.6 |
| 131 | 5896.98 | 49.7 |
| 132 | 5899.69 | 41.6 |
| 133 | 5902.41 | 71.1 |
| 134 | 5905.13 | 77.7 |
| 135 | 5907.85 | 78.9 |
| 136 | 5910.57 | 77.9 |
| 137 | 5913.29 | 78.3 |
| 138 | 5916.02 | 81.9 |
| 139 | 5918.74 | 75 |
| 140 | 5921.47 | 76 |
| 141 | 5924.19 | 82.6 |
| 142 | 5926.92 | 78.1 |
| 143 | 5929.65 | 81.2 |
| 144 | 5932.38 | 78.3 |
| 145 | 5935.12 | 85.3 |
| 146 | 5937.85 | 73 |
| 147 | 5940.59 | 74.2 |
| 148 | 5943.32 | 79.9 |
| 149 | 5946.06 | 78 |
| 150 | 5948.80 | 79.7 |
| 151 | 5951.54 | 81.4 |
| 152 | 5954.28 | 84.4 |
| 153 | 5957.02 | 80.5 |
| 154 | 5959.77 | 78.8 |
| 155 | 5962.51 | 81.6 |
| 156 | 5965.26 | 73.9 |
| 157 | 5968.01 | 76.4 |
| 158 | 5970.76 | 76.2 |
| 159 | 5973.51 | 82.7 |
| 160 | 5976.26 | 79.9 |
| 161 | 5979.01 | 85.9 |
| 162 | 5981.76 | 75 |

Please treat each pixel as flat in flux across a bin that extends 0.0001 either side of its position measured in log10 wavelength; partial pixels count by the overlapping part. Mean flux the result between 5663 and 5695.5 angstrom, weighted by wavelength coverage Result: 73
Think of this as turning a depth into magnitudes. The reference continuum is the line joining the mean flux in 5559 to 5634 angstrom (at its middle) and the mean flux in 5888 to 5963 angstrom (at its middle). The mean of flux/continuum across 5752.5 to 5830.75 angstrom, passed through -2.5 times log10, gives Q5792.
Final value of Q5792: -0.076 mag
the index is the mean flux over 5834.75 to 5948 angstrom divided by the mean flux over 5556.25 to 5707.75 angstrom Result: 1.03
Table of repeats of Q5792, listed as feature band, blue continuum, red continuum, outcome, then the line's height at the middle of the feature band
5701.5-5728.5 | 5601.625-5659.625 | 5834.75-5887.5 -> 0.00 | 73.6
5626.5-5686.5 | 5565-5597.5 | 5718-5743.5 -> -0.05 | 71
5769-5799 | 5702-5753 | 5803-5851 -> -0.05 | 75.1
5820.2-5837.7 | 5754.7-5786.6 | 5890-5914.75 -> -0.11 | 72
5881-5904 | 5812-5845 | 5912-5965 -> 0.27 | 78.1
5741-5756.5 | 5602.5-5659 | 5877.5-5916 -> -0.08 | 70.7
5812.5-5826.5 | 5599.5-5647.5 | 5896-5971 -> 0.02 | 74.3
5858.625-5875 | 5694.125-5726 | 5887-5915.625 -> -0.12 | 66.8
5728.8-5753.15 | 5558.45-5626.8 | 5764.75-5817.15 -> -0.01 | 74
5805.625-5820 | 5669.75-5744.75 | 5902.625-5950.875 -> 0.07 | 76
